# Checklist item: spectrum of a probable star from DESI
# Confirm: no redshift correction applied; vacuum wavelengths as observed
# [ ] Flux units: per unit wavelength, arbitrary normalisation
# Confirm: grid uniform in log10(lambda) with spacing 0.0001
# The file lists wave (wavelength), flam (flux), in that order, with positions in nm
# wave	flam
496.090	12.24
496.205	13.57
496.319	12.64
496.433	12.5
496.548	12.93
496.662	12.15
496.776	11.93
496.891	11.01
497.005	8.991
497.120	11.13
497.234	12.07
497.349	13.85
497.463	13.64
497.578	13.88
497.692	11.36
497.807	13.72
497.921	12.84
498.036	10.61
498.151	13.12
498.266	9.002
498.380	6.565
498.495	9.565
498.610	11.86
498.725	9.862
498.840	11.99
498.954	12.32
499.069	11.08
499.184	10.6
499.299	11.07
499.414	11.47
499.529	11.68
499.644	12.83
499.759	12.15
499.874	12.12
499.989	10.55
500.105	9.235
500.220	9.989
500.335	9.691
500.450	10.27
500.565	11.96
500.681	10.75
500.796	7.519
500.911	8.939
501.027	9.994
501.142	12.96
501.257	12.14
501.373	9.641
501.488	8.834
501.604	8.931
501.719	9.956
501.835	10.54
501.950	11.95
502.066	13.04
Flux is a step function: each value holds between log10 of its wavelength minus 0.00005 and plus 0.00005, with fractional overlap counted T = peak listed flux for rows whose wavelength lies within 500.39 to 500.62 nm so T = 11.96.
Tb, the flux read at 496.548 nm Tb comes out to 12.93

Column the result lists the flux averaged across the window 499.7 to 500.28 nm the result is 10.8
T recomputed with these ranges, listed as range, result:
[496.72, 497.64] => 13.88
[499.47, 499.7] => 12.83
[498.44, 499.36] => 12.32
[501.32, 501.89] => 10.54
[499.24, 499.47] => 11.47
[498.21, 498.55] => 9.565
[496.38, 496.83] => 12.93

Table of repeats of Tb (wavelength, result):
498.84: 11.99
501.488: 8.834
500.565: 11.96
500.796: 7.519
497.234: 12.07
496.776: 11.93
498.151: 13.12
